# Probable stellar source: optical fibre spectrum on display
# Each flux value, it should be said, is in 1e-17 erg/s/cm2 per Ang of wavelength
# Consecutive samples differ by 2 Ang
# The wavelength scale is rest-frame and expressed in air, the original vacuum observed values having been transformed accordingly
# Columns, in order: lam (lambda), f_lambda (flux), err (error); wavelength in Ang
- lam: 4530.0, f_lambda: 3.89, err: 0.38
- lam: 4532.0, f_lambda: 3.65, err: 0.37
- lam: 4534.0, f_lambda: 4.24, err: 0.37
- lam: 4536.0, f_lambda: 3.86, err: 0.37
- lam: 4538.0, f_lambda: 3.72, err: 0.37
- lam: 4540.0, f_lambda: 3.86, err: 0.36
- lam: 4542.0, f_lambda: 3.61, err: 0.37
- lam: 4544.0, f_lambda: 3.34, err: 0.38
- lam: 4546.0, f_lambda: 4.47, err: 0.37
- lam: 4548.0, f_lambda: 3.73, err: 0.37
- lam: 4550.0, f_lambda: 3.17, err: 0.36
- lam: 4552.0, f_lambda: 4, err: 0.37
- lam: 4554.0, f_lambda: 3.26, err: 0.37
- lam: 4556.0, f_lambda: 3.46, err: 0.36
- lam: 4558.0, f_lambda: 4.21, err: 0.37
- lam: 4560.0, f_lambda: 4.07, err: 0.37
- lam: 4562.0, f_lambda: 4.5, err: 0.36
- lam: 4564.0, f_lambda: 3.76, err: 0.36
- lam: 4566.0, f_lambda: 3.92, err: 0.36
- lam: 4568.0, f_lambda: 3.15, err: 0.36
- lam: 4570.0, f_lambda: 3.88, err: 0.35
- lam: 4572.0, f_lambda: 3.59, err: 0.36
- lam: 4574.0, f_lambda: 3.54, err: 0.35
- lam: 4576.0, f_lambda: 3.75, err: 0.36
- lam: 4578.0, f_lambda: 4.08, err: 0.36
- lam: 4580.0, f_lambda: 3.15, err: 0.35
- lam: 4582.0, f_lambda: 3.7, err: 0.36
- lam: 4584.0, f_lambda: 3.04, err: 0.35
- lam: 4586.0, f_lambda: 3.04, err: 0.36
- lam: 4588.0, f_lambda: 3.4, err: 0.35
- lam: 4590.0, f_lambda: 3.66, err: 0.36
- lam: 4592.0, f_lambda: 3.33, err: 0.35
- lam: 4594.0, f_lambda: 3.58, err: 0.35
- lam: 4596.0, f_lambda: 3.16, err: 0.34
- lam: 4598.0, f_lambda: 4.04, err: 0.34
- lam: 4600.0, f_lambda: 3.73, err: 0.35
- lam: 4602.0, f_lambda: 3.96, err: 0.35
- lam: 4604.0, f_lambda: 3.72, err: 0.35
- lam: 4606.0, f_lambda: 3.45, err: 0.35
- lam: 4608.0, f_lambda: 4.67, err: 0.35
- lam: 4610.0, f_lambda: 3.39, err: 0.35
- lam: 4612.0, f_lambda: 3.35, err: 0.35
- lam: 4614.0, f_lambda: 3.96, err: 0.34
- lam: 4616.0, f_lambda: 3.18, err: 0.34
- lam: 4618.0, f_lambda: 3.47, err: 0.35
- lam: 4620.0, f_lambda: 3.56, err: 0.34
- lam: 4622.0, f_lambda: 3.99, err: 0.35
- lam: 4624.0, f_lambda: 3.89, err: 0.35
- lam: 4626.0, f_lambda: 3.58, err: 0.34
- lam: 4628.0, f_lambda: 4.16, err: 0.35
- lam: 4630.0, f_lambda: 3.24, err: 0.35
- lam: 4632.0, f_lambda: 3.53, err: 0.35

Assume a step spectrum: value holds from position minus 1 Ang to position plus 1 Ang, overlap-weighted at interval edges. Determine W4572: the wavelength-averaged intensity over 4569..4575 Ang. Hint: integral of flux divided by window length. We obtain 3.67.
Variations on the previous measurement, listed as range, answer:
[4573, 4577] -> 3.65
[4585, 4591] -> 3.37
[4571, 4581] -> 3.62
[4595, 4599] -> 3.6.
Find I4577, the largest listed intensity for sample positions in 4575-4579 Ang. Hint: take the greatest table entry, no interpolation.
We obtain 4.08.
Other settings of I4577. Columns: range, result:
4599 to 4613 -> 4.67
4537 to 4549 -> 4.47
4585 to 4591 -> 3.66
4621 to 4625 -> 3.99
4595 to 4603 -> 4.04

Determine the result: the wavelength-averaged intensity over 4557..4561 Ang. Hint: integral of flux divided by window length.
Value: 4.14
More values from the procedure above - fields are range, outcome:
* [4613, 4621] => 3.54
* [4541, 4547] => 3.81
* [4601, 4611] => 3.84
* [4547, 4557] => 3.52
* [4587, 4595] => 3.49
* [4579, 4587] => 3.23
